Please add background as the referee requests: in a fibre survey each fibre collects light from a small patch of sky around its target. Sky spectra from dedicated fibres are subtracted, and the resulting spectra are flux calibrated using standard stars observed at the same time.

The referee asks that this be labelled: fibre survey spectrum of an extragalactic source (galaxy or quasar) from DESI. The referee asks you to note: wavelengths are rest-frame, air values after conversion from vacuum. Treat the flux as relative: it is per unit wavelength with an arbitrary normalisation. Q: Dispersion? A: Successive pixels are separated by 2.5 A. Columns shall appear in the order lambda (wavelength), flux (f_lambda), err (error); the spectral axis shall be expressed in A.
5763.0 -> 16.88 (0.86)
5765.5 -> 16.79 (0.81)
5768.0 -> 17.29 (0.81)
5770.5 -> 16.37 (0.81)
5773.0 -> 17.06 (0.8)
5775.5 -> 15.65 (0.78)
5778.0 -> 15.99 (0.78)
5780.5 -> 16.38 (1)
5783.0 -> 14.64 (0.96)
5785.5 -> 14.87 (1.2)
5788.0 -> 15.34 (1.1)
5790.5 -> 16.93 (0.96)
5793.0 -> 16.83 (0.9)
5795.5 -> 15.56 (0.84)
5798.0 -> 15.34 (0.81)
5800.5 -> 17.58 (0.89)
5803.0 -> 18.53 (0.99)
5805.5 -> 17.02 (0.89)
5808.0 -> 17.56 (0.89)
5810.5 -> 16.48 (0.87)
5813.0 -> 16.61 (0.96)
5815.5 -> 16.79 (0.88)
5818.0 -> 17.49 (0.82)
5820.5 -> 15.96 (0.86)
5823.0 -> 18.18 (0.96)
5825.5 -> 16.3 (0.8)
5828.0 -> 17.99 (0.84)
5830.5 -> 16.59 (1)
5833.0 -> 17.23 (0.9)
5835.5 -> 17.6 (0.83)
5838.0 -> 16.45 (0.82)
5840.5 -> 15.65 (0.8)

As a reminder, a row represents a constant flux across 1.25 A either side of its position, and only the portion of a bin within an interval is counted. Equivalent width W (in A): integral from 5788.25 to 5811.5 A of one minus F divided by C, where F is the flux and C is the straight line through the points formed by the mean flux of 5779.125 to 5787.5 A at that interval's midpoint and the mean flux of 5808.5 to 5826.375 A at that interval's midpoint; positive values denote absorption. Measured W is -1.1 A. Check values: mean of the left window 15.3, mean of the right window 16.9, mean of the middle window 16.8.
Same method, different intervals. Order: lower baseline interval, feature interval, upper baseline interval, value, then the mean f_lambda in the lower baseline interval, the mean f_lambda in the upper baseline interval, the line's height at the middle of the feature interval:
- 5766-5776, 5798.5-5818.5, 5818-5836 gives -0.2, 16.7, 17.1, 17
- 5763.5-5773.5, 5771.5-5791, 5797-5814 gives 1.3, 16.9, 17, 16.9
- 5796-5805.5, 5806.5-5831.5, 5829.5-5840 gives -0.1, 17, 16.9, 16.9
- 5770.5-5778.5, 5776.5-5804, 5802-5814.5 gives 0.9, 16.3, 17.2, 16.7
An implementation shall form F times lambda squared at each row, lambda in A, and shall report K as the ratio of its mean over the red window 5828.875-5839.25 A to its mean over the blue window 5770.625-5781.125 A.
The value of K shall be 1.07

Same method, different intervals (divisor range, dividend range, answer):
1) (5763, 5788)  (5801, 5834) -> 1.08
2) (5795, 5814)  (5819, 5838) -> 1.02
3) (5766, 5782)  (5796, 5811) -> 1.05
